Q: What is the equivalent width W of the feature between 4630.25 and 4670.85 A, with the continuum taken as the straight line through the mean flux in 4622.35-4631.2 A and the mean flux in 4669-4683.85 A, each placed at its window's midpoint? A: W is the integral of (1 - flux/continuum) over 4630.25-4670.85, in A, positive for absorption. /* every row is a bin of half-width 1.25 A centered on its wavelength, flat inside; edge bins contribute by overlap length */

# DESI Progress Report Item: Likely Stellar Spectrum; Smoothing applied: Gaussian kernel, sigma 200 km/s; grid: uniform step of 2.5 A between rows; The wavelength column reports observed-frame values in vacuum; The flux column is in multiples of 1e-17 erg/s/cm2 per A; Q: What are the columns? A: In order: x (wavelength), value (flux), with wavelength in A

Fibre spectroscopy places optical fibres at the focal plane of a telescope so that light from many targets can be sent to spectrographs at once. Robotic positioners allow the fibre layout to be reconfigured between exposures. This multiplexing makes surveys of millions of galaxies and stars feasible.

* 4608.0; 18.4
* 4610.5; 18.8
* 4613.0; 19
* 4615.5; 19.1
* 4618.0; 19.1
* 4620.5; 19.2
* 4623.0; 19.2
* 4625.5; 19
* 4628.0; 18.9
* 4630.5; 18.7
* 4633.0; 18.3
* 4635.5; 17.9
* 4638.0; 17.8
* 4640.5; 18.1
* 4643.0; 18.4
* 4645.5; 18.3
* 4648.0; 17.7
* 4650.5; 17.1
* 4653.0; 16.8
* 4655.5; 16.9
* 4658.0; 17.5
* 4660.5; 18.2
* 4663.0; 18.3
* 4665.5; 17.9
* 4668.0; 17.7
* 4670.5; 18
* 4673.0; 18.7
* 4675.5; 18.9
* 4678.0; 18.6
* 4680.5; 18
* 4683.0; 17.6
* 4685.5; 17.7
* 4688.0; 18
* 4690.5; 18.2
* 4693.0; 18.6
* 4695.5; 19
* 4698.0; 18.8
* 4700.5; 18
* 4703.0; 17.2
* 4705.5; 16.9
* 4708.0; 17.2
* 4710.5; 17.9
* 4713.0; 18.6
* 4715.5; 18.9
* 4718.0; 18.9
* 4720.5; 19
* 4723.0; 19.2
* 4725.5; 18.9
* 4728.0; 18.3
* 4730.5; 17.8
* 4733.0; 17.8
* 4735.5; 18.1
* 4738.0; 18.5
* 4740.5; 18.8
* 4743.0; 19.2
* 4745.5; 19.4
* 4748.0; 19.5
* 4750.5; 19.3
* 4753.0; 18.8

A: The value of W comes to 1.76 A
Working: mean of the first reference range 18.9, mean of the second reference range 18.3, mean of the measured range 17.8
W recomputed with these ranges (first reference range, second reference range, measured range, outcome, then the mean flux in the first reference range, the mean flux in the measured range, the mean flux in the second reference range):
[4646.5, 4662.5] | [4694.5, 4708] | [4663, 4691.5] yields -0.8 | 17.4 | 18.1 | 17.9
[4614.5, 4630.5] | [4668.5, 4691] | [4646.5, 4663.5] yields 1.0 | 19.1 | 17.5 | 18.2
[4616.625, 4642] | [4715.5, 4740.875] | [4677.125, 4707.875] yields 0.9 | 18.6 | 18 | 18.5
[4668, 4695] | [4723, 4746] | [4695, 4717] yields 0.4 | 18.2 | 18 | 18.5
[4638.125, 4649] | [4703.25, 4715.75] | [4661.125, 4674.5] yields -0.1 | 18.1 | 18.1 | 17.8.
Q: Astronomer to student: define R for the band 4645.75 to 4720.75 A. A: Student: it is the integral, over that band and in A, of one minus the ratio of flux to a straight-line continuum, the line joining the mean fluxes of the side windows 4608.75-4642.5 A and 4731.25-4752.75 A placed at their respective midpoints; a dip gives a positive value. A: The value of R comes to 2.9 A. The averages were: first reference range 18.7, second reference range 18.8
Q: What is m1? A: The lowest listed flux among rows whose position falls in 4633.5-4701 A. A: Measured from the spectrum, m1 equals 16.8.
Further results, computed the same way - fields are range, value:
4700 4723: 16.9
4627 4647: 17.8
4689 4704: 17.2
